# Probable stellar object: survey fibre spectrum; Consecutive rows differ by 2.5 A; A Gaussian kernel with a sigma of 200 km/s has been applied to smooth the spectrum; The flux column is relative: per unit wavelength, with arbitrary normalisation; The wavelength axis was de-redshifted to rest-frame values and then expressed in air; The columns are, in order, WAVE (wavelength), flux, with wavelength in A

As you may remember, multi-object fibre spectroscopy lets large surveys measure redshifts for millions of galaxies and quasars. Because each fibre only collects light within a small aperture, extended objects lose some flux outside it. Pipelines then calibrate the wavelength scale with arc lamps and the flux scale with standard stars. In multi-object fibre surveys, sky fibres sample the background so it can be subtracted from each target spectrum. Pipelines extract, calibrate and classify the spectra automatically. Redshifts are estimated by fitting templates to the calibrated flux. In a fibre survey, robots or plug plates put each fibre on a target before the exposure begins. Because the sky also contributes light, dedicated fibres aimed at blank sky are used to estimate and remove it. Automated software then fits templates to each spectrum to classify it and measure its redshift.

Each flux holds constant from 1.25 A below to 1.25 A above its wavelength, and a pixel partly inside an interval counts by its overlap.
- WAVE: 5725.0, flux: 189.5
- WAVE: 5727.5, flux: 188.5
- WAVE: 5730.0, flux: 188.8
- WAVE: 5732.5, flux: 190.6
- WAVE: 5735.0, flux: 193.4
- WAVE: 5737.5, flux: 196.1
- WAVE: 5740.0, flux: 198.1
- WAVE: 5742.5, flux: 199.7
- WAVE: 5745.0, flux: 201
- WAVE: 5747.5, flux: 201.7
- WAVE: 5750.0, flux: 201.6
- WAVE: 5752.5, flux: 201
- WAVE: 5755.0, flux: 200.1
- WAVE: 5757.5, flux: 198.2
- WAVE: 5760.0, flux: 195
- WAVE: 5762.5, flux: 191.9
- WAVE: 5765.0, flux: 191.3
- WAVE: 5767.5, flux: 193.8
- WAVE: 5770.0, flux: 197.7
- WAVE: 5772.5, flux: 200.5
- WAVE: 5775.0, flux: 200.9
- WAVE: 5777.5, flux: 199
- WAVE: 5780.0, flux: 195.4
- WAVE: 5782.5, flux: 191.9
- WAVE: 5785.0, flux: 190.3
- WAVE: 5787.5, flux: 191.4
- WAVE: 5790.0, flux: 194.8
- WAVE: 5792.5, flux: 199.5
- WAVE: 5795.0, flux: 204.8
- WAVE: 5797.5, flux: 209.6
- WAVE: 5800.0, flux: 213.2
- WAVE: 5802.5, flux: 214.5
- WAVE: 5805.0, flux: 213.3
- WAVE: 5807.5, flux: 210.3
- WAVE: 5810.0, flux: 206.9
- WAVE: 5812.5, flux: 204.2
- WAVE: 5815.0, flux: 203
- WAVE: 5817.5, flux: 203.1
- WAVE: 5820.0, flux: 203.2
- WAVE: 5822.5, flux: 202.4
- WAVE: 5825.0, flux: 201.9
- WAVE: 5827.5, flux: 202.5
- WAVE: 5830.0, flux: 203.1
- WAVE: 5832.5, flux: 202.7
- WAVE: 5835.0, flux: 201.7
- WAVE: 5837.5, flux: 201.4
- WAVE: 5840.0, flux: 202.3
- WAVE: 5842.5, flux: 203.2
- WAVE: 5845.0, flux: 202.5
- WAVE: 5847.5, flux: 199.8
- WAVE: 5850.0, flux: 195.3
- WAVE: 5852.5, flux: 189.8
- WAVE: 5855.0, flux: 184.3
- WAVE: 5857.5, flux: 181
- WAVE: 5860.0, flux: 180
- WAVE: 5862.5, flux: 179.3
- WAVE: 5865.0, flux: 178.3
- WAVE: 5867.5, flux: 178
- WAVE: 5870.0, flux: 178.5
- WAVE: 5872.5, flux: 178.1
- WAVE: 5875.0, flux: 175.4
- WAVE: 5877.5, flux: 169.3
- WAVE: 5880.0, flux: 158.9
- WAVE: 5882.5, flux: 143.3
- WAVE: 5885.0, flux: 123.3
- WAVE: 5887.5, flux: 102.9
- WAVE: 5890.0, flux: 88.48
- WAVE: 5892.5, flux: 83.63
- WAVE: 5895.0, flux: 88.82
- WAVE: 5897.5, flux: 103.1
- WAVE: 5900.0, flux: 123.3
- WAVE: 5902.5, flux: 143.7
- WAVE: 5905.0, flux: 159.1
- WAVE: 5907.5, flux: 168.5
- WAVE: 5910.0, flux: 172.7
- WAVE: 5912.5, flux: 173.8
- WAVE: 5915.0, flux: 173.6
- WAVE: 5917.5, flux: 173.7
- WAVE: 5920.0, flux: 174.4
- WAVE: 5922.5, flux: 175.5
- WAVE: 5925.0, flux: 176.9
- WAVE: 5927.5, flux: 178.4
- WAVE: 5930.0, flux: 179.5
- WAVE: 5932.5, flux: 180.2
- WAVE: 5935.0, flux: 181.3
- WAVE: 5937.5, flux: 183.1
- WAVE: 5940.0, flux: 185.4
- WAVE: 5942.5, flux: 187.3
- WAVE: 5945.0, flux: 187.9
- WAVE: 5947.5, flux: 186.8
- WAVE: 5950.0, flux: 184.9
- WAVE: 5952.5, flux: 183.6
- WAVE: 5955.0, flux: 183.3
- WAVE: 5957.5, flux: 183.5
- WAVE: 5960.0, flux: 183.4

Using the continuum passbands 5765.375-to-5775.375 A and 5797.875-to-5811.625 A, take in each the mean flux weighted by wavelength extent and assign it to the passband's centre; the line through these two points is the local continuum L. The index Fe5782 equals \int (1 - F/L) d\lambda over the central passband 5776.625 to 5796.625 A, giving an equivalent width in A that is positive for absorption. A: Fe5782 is 0.77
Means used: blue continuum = 197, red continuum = 211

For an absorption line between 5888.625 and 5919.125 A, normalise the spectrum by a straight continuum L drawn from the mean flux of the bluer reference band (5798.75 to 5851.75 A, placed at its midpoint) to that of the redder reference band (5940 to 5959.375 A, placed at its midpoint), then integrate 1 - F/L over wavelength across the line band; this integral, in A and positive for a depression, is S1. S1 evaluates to 8.56 A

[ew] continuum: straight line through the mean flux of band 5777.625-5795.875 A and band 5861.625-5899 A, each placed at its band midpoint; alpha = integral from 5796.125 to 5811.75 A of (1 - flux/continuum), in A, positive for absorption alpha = -2.1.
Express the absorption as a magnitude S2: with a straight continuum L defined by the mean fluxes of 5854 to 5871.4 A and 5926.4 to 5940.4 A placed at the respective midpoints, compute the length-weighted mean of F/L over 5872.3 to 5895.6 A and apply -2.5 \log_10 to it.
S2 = 0.35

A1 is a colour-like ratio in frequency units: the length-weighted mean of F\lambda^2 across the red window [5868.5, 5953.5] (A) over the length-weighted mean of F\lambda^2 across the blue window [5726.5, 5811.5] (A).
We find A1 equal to 0.84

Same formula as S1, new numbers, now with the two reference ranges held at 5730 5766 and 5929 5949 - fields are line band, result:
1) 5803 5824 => -1.5 A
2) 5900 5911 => 1.8 A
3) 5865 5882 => 1.5 A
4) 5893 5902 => 3.9 A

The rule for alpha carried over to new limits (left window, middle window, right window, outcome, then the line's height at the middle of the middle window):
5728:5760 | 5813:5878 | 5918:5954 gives -1.26 A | 189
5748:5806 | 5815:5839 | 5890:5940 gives -2.42 A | 184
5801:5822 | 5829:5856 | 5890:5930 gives -1.36 A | 189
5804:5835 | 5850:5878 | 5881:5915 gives -3.06 A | 163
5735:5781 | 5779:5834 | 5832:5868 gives -2.28 A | 195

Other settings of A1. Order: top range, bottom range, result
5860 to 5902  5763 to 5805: 0.73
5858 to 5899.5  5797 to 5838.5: 0.72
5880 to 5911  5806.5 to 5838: 0.64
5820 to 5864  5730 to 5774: 1.03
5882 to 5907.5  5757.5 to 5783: 0.63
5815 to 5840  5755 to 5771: 1.06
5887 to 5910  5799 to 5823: 0.60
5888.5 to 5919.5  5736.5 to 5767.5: 0.74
